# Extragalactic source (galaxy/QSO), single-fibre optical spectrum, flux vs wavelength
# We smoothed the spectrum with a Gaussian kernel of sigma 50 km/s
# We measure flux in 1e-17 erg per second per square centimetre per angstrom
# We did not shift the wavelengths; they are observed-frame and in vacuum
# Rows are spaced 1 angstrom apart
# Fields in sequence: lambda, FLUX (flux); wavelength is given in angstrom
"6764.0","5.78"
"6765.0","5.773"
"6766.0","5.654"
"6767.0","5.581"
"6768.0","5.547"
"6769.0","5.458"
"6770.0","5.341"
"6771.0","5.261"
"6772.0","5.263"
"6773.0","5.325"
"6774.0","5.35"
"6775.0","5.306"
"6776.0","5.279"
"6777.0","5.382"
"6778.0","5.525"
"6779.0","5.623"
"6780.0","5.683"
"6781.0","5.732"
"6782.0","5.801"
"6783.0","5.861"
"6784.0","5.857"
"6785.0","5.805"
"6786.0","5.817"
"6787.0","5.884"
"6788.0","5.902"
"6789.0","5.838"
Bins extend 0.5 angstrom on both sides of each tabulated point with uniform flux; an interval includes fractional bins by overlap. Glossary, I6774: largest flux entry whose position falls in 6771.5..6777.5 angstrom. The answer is 5.382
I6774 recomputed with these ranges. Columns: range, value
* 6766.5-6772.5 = 5.581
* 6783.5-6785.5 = 5.857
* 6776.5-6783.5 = 5.861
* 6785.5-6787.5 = 5.884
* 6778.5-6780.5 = 5.683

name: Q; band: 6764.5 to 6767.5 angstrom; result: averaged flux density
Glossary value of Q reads 5.67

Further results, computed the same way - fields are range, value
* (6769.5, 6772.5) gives 5.29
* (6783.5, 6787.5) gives 5.84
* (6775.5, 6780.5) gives 5.5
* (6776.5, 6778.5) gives 5.45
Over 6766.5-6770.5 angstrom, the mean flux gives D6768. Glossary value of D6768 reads 5.48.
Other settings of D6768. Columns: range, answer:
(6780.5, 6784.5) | 5.81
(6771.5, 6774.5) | 5.31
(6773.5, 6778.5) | 5.37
